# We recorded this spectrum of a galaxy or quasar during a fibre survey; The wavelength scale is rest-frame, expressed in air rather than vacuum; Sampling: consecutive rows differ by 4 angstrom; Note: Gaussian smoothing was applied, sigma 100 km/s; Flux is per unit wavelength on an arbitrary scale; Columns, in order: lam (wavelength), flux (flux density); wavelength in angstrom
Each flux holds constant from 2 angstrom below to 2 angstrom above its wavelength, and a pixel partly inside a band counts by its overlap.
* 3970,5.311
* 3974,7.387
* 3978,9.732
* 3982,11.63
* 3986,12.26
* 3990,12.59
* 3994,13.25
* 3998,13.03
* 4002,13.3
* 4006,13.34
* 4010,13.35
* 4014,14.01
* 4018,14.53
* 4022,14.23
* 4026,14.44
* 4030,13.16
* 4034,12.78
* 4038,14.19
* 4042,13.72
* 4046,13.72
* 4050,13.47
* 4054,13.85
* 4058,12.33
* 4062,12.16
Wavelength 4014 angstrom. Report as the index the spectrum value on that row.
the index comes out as 14.01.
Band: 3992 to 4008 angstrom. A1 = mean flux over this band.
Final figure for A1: 13.2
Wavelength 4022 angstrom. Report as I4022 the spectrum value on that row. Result 14.23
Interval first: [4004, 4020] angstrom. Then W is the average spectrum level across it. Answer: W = 13.8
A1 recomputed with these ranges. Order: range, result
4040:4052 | 13.6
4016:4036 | 13.8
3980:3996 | 12.4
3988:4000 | 13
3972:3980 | 8.56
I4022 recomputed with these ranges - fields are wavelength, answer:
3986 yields 12.26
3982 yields 11.63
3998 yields 13.03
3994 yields 13.25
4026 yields 14.44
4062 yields 12.16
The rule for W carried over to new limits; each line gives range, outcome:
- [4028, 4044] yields 13.5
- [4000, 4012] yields 13.3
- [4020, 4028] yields 14.3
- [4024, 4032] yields 13.8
